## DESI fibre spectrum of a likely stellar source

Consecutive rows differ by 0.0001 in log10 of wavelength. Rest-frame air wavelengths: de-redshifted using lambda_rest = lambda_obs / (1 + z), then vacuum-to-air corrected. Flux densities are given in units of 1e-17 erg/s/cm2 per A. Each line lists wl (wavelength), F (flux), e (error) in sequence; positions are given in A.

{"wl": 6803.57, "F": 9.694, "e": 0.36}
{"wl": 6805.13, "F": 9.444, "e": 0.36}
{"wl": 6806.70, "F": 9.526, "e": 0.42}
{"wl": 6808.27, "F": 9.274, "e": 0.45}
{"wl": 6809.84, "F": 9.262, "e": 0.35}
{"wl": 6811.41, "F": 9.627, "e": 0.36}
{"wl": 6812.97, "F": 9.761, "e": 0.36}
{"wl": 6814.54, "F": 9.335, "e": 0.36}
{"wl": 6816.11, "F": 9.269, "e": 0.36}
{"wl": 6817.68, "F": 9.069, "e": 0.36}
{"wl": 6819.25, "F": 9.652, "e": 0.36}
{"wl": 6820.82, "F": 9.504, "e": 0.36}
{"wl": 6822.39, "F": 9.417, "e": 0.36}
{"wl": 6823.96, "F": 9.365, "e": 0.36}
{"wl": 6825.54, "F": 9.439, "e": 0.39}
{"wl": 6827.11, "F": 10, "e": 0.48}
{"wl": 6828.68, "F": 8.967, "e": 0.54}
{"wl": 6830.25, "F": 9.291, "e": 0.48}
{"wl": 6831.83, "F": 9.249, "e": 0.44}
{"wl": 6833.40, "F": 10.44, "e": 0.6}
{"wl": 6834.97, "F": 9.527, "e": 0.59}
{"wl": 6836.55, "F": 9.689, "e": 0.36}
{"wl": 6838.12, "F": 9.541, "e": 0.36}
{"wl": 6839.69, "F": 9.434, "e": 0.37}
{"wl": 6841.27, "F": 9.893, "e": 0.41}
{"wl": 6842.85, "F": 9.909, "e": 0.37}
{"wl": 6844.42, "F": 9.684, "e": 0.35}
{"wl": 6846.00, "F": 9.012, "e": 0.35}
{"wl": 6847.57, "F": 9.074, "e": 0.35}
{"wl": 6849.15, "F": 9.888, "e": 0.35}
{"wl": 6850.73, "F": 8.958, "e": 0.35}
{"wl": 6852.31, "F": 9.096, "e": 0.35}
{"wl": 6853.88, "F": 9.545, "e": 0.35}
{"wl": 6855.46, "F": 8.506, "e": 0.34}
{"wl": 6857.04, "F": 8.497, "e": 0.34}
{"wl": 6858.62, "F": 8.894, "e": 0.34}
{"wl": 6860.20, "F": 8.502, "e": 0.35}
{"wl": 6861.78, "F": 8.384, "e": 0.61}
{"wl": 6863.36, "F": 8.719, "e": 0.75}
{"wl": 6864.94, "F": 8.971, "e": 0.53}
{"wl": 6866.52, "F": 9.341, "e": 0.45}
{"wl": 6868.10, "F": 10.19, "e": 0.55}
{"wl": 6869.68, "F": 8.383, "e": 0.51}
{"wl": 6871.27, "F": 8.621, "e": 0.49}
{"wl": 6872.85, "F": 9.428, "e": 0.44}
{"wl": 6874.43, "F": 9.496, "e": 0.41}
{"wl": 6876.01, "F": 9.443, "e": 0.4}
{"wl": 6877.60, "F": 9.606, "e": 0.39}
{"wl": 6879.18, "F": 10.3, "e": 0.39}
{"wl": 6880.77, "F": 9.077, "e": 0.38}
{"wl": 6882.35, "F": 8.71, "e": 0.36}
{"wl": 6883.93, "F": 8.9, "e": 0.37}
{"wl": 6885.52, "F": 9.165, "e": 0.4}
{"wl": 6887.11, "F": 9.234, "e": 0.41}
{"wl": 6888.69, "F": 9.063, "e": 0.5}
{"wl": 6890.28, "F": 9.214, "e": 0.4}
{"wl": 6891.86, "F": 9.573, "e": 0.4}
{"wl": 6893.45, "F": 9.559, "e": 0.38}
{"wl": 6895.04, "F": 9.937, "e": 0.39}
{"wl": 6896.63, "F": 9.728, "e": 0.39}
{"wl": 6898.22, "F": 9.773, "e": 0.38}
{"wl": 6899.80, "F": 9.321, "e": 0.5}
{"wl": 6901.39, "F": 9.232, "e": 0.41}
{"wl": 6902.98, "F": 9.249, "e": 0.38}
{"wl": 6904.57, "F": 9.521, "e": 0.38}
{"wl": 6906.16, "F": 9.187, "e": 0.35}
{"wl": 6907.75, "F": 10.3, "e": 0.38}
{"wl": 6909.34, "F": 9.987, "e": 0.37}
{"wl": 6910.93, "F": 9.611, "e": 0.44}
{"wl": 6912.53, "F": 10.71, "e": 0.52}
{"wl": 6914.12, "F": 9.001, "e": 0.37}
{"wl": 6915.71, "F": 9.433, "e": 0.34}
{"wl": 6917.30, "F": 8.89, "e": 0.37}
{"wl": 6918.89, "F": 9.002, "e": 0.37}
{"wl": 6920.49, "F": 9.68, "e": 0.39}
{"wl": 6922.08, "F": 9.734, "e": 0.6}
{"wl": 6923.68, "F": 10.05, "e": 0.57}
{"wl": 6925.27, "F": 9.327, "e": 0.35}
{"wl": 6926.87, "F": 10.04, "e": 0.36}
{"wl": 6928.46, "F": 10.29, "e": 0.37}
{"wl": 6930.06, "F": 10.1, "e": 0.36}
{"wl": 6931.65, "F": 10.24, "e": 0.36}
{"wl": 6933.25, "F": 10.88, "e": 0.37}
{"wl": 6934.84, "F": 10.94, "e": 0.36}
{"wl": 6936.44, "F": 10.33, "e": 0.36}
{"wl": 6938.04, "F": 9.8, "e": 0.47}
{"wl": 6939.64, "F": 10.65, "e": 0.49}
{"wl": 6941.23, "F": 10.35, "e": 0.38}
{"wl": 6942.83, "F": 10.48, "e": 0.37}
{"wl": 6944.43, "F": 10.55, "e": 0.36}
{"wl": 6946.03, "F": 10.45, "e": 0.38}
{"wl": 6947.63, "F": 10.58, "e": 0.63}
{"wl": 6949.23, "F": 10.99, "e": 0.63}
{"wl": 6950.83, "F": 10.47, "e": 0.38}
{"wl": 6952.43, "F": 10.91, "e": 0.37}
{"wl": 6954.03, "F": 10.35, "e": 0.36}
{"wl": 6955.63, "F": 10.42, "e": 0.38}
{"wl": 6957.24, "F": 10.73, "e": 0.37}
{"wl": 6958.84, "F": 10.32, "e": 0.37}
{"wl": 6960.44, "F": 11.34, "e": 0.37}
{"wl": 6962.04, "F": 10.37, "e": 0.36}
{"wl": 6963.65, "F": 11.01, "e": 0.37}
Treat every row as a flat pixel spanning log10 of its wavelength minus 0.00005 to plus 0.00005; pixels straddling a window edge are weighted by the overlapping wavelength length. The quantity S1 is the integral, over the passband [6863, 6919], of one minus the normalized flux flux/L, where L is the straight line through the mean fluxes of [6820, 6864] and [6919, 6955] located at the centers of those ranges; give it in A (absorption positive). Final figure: 2.4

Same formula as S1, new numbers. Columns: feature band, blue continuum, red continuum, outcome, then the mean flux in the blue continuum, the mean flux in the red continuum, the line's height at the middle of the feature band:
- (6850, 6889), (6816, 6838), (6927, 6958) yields 3.1 A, 9.5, 10.5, 9.86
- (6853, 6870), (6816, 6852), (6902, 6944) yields 1.2 A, 9.49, 9.92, 9.62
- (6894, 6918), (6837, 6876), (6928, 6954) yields 0.9 A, 9.18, 10.5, 9.95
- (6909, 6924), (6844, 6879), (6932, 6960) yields 0.7 A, 9.12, 10.5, 10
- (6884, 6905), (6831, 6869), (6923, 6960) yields 0.9 A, 9.29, 10.4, 9.83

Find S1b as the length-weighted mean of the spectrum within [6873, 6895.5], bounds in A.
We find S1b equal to 9.37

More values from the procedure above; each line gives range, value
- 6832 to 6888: 9.26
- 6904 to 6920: 9.56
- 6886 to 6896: 9.42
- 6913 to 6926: 9.43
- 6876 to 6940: 9.67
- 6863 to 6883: 9.27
